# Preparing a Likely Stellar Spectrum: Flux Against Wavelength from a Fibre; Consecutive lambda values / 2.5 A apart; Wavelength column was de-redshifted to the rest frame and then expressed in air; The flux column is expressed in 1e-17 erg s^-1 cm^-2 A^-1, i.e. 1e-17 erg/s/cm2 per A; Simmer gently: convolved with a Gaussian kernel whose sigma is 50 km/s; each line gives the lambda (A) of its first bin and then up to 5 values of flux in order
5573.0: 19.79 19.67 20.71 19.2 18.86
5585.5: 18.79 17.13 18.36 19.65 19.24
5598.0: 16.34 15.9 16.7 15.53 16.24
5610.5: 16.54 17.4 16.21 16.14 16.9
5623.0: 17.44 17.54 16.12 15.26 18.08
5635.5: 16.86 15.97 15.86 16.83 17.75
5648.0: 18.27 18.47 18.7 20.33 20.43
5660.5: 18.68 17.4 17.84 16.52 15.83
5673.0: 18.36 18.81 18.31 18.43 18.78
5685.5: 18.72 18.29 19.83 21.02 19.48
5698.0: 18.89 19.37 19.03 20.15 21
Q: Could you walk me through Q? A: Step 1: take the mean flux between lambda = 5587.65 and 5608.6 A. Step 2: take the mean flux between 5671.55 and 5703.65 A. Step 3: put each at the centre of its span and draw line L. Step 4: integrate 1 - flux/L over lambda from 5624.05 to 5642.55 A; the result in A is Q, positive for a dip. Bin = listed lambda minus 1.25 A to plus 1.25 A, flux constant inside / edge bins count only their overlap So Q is 1.4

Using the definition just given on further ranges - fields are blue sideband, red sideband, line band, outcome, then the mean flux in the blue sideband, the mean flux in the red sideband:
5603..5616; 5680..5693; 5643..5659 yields -0.86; 16.4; 19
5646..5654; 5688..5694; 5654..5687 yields 1.42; 18.4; 20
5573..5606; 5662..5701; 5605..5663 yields 3.38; 18.3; 18.5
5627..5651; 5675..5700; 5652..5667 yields -0.88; 16.9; 19.1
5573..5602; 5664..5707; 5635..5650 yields 1.32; 18.6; 18.7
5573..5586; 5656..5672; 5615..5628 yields 1.32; 19.5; 17.9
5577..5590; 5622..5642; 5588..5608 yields 1.00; 18.9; 16.6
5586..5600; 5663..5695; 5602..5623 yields 1.88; 18.1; 18.4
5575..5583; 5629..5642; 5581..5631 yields 2.65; 19.7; 16.4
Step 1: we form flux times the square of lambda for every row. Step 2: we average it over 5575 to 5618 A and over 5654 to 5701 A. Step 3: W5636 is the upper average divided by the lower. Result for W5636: 1.1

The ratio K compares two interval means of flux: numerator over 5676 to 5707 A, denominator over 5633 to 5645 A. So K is 1.15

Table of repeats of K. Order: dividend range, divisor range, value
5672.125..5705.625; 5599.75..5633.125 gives 1.15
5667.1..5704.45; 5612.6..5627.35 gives 1.11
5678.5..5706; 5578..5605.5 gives 1.07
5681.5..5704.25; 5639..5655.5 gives 1.08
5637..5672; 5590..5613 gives 1.04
